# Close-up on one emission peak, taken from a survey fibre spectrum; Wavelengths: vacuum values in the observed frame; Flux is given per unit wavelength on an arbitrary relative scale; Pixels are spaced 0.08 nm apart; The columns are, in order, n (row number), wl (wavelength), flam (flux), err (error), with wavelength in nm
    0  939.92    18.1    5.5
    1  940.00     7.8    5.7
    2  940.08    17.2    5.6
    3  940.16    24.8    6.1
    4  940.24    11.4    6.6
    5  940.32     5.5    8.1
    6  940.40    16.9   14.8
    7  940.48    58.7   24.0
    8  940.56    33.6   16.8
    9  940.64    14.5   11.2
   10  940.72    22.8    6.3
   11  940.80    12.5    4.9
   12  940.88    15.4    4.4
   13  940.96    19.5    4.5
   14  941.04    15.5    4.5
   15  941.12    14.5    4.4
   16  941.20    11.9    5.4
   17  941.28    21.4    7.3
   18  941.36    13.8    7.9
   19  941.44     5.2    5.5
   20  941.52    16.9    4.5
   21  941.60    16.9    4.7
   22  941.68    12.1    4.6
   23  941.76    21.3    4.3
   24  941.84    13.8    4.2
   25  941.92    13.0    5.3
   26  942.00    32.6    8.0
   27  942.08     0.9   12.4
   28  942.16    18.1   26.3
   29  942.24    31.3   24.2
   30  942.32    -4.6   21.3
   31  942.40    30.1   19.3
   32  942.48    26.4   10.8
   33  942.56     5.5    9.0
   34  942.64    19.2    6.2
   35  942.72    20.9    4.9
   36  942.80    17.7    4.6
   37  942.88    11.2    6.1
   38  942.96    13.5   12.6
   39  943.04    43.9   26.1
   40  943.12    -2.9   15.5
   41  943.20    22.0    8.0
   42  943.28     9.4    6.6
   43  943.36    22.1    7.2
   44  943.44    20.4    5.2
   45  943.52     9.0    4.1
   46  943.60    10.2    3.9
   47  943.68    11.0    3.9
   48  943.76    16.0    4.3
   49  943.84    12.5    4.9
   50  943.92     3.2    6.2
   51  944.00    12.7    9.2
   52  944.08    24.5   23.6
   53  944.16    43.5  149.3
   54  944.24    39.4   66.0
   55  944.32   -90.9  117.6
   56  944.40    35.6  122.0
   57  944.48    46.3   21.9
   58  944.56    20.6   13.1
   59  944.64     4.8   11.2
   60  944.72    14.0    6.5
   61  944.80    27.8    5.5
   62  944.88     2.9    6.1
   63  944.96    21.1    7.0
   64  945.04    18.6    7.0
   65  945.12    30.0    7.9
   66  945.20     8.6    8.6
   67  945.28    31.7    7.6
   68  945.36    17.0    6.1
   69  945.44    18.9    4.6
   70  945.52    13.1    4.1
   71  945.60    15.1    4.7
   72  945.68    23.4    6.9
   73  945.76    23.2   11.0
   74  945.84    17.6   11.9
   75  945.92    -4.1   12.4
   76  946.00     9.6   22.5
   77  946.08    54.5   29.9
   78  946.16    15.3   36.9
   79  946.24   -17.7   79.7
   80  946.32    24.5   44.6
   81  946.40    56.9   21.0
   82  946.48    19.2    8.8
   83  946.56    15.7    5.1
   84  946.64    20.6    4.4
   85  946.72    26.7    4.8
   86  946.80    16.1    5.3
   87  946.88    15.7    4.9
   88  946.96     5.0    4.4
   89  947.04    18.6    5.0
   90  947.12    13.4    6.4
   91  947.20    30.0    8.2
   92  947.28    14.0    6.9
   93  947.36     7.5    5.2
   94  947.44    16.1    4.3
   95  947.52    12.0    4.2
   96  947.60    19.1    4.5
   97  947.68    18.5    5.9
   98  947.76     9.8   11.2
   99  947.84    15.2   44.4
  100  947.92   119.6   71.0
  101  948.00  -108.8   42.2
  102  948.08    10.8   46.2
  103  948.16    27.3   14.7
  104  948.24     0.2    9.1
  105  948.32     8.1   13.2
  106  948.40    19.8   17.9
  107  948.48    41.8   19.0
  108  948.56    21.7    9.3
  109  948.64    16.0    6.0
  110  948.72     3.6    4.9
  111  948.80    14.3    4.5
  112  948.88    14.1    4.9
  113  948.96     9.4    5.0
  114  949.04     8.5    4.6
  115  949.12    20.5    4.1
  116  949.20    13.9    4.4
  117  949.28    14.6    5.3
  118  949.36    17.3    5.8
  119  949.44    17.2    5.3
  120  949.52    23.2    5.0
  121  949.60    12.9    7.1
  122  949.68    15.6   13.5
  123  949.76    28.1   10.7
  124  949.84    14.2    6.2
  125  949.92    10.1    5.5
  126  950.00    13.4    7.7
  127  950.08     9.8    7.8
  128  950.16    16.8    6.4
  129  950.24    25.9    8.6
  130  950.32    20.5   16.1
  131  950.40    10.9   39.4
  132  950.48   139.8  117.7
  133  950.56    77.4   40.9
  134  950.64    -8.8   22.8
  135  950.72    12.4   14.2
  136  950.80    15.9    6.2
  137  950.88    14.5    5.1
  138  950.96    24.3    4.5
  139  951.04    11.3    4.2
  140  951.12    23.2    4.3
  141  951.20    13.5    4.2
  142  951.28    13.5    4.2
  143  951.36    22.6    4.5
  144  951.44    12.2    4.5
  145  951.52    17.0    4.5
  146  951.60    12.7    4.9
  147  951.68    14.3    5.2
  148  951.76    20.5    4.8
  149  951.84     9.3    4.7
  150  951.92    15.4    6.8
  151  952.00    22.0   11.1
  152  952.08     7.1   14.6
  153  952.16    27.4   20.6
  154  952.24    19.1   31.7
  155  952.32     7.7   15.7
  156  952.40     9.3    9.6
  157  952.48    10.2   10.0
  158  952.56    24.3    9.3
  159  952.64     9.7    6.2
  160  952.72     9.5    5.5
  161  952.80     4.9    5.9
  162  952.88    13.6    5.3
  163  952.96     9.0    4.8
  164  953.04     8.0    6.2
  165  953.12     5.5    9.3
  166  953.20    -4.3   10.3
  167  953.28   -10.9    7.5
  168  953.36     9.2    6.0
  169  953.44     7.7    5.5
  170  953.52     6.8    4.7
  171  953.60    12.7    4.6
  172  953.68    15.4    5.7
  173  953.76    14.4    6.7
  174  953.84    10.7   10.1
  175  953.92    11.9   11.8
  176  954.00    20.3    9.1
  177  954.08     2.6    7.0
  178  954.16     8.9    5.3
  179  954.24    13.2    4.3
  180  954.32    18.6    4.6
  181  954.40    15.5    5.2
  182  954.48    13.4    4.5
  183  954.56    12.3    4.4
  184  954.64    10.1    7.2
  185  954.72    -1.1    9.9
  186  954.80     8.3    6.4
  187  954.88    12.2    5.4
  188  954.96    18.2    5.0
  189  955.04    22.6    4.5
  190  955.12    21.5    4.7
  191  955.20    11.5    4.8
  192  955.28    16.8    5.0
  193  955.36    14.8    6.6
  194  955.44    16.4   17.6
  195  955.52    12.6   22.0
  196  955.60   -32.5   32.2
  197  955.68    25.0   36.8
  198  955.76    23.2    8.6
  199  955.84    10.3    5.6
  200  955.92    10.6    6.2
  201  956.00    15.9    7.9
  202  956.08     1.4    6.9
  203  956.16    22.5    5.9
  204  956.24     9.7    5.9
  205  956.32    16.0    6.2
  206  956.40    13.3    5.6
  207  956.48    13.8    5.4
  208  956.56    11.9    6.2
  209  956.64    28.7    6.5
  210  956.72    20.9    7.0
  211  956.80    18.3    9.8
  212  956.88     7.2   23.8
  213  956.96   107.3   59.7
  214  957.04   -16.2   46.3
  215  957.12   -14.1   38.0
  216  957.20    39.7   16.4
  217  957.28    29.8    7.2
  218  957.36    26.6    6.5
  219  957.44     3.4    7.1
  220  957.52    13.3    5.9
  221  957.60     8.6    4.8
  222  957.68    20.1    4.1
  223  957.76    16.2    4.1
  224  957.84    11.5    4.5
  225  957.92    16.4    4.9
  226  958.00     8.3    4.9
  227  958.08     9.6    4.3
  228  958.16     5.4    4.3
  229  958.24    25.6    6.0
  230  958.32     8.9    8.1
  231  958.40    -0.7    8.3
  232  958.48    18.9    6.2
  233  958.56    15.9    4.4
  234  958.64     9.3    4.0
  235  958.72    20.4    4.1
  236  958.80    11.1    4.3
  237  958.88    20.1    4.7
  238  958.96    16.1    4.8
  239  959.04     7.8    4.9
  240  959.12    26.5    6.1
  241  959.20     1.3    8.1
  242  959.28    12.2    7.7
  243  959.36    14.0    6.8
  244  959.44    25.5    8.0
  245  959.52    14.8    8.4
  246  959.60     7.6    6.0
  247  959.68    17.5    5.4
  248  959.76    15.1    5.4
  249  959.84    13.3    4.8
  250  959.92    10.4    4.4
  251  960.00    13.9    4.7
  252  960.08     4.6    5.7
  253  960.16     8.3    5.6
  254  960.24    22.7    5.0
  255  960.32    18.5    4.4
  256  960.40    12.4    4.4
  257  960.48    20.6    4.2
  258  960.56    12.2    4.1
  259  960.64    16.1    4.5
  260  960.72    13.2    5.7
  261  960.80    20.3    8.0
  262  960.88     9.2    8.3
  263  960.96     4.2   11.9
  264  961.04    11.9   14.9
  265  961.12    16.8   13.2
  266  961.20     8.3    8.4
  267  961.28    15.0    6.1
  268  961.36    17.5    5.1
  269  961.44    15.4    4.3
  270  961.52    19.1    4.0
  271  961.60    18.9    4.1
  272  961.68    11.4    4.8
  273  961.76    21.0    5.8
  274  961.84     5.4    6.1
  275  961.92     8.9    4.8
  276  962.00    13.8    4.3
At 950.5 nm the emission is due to [O III]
